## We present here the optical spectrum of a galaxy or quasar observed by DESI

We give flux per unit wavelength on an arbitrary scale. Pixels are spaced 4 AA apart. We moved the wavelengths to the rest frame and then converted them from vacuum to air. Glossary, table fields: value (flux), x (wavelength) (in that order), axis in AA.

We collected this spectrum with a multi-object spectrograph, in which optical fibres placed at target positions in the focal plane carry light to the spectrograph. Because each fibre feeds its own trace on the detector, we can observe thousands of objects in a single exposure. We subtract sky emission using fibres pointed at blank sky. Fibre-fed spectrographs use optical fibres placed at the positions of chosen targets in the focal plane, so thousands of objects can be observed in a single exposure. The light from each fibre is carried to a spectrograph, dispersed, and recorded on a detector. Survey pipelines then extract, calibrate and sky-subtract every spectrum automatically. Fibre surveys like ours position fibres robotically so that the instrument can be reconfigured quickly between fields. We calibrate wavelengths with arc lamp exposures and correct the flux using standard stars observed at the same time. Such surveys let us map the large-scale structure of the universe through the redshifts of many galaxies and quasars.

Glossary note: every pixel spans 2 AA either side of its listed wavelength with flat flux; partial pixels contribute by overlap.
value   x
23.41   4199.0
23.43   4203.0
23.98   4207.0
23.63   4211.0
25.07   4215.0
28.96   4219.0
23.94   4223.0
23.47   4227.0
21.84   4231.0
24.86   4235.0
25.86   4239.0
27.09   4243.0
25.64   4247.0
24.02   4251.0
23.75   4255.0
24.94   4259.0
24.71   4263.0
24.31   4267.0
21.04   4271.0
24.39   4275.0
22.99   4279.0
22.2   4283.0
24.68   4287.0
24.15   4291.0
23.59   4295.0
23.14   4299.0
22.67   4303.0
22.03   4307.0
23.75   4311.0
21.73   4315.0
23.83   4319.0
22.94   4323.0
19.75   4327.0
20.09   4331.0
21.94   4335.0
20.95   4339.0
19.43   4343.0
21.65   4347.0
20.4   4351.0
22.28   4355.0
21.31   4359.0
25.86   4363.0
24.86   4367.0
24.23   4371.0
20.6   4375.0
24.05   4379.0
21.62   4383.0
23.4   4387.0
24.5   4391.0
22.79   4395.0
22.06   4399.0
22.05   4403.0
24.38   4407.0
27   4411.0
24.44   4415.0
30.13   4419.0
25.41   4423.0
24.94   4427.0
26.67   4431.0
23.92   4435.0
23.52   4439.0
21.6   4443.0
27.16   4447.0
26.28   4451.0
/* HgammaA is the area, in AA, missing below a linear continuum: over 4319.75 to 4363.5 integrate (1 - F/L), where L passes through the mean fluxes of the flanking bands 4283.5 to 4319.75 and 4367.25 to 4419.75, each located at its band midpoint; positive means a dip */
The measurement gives 3.8 AA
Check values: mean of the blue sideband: 23.2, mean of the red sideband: 23.8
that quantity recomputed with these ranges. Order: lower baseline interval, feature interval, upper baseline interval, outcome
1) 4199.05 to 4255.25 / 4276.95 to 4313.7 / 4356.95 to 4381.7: 1.3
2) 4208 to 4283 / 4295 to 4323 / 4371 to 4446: 1.6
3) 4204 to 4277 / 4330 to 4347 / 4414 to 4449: 2.8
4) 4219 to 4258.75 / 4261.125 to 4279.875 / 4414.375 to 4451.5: 1.0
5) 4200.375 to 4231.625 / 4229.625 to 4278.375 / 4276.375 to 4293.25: -0.9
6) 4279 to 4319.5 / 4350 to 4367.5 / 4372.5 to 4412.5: 0.2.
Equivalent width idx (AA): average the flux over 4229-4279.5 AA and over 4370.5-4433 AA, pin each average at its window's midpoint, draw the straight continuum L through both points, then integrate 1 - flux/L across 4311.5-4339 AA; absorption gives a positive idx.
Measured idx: 2.9 AA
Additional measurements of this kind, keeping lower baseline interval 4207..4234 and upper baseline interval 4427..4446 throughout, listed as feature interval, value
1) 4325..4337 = 1.84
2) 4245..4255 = -0.08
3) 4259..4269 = -0.08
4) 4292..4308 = 0.90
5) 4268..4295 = 1.20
